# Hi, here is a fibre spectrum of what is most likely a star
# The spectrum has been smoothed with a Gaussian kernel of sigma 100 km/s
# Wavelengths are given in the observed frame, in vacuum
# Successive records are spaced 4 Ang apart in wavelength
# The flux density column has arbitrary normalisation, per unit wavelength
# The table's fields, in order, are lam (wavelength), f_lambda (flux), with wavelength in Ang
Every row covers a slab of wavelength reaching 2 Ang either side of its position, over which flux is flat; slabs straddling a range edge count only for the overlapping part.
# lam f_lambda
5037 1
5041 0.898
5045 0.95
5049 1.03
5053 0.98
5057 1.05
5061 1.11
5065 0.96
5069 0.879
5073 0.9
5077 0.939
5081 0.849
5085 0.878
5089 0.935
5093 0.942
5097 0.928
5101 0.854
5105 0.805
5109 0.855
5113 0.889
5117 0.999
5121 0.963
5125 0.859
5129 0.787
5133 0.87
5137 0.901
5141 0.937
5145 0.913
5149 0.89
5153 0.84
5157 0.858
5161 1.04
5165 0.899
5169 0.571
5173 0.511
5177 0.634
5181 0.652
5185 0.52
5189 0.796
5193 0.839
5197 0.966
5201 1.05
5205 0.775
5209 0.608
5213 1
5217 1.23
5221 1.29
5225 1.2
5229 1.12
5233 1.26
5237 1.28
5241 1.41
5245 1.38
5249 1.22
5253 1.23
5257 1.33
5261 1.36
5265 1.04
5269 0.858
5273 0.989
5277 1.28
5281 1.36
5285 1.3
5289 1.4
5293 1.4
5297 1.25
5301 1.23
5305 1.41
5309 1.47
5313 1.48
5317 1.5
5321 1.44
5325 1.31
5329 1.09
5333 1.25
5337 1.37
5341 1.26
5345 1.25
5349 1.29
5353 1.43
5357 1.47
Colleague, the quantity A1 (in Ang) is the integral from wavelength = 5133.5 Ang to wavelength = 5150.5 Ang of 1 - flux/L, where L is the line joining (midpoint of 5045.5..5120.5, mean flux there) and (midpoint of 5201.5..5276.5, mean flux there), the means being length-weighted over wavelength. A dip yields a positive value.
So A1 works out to 1.8 Ang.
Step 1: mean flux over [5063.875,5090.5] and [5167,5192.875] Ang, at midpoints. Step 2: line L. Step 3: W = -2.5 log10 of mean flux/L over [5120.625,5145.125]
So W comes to -0.17 mag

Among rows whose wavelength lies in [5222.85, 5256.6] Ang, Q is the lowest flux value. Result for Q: 1.12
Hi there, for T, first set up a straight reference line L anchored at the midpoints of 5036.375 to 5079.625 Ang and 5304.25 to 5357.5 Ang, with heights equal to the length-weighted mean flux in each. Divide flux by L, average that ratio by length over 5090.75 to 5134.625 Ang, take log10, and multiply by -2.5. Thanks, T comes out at 0.18 mag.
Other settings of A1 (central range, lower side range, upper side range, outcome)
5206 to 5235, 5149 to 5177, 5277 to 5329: -1.82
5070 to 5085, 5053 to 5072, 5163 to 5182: 0.85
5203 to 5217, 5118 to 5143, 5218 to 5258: 3.78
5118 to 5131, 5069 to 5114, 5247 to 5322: 1.04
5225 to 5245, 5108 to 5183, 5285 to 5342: -2.95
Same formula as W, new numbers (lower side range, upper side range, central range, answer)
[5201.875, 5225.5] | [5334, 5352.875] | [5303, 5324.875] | -0.17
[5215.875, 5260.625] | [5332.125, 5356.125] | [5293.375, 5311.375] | -0.04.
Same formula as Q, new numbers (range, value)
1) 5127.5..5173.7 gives 0.511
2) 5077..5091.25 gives 0.849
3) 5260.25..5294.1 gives 0.858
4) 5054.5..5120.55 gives 0.805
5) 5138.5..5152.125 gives 0.89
